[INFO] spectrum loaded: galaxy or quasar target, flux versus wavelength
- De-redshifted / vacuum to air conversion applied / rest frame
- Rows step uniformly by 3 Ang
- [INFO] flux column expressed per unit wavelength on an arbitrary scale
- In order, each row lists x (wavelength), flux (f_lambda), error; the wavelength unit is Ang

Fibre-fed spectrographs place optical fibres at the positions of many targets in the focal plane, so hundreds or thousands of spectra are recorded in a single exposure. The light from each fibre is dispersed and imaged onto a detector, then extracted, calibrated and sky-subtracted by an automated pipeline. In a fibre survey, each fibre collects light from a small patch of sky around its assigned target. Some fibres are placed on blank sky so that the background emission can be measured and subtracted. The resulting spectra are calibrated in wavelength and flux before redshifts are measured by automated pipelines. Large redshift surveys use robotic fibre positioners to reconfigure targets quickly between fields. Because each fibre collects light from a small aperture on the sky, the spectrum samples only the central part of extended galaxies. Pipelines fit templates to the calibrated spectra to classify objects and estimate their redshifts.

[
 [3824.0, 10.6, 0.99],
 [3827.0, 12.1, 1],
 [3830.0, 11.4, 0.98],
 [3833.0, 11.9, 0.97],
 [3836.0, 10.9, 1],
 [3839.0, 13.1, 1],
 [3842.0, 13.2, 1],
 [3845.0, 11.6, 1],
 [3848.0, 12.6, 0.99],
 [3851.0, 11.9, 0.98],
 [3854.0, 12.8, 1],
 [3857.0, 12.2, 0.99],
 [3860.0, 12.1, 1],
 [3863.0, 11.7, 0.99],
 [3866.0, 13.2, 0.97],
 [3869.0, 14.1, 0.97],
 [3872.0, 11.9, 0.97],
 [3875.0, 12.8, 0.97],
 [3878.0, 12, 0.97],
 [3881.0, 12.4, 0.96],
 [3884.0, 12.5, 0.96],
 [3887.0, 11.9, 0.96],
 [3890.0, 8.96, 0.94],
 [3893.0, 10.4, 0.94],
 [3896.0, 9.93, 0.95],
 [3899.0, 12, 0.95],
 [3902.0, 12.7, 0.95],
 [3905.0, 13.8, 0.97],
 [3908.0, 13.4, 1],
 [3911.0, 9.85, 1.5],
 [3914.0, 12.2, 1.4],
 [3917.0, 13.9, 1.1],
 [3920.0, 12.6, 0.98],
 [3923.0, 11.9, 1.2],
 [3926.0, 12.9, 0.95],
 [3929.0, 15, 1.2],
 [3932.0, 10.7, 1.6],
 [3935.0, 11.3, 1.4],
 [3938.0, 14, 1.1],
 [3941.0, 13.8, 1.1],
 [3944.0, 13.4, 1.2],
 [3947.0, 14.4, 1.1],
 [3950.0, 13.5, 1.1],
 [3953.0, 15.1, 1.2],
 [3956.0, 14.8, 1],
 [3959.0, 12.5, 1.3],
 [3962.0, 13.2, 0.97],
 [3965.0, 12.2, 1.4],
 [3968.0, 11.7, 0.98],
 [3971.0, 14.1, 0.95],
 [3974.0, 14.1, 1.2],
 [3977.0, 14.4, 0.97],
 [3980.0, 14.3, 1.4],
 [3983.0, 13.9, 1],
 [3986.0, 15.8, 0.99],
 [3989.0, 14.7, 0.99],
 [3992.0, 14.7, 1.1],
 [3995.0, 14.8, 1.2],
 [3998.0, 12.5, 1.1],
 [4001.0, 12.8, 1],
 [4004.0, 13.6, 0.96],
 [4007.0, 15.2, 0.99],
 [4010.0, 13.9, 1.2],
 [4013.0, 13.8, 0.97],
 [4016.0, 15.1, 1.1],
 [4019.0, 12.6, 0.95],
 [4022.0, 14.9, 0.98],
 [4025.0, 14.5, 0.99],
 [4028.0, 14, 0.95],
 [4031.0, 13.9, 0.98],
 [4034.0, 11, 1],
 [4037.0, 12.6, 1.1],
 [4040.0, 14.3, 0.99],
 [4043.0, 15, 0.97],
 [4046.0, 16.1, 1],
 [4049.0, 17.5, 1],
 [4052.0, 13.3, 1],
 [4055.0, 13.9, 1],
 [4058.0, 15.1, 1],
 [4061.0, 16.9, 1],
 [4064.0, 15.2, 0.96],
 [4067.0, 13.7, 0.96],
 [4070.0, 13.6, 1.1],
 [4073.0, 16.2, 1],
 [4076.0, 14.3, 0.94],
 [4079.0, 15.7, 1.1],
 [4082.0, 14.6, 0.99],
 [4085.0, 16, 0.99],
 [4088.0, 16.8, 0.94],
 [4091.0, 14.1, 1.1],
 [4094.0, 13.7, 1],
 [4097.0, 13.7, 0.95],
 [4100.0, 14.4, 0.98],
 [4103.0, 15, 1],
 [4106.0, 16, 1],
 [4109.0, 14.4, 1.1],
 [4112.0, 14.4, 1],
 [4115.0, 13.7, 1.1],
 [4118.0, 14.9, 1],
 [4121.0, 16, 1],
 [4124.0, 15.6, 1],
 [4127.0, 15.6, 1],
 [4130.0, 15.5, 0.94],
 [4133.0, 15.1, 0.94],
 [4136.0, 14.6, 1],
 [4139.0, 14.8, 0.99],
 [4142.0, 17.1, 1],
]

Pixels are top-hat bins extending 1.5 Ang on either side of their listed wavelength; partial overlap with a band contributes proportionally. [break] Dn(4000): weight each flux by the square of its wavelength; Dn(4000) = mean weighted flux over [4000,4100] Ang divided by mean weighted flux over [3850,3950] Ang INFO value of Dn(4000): 1.26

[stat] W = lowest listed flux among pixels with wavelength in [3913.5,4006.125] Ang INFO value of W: 10.7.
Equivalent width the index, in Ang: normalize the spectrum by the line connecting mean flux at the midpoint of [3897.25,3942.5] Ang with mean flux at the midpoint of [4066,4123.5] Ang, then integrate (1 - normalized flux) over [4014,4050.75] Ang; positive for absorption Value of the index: -0.59 Ang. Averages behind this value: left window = 12.7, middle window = 14.3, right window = 14.8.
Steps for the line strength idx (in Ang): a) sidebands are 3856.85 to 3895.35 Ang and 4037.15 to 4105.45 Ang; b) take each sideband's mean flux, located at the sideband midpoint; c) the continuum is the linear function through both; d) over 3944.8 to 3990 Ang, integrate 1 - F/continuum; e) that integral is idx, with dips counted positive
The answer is -1.9 Ang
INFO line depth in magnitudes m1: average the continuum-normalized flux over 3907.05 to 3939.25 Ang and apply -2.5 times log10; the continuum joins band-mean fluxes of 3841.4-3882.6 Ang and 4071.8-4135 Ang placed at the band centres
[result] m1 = 0.05 mag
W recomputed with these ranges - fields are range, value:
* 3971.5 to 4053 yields 11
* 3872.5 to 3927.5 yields 8.96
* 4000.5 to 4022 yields 12.6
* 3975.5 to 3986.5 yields 13.9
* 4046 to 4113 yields 13.3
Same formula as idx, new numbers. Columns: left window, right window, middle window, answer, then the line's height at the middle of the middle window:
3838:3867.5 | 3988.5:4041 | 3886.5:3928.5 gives 3.1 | 12.9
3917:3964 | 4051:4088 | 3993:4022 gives 0.6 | 14.2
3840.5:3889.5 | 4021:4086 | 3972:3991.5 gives -1.1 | 13.8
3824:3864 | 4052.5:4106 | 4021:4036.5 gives 0.8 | 14.3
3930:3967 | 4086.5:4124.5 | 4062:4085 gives -0.6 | 14.5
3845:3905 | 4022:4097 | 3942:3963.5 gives -1.2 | 13.1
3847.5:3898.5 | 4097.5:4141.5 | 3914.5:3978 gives -2.1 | 12.9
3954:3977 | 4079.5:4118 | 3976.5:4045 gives -1.0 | 13.8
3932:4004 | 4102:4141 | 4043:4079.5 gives -1.5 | 14.5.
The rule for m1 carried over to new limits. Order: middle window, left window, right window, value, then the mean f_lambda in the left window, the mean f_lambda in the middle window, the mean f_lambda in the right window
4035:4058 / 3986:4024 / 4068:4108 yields -0.008 mag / 14.1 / 14.6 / 14.9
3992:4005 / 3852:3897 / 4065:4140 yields -0.001 mag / 11.9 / 13.6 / 14.9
